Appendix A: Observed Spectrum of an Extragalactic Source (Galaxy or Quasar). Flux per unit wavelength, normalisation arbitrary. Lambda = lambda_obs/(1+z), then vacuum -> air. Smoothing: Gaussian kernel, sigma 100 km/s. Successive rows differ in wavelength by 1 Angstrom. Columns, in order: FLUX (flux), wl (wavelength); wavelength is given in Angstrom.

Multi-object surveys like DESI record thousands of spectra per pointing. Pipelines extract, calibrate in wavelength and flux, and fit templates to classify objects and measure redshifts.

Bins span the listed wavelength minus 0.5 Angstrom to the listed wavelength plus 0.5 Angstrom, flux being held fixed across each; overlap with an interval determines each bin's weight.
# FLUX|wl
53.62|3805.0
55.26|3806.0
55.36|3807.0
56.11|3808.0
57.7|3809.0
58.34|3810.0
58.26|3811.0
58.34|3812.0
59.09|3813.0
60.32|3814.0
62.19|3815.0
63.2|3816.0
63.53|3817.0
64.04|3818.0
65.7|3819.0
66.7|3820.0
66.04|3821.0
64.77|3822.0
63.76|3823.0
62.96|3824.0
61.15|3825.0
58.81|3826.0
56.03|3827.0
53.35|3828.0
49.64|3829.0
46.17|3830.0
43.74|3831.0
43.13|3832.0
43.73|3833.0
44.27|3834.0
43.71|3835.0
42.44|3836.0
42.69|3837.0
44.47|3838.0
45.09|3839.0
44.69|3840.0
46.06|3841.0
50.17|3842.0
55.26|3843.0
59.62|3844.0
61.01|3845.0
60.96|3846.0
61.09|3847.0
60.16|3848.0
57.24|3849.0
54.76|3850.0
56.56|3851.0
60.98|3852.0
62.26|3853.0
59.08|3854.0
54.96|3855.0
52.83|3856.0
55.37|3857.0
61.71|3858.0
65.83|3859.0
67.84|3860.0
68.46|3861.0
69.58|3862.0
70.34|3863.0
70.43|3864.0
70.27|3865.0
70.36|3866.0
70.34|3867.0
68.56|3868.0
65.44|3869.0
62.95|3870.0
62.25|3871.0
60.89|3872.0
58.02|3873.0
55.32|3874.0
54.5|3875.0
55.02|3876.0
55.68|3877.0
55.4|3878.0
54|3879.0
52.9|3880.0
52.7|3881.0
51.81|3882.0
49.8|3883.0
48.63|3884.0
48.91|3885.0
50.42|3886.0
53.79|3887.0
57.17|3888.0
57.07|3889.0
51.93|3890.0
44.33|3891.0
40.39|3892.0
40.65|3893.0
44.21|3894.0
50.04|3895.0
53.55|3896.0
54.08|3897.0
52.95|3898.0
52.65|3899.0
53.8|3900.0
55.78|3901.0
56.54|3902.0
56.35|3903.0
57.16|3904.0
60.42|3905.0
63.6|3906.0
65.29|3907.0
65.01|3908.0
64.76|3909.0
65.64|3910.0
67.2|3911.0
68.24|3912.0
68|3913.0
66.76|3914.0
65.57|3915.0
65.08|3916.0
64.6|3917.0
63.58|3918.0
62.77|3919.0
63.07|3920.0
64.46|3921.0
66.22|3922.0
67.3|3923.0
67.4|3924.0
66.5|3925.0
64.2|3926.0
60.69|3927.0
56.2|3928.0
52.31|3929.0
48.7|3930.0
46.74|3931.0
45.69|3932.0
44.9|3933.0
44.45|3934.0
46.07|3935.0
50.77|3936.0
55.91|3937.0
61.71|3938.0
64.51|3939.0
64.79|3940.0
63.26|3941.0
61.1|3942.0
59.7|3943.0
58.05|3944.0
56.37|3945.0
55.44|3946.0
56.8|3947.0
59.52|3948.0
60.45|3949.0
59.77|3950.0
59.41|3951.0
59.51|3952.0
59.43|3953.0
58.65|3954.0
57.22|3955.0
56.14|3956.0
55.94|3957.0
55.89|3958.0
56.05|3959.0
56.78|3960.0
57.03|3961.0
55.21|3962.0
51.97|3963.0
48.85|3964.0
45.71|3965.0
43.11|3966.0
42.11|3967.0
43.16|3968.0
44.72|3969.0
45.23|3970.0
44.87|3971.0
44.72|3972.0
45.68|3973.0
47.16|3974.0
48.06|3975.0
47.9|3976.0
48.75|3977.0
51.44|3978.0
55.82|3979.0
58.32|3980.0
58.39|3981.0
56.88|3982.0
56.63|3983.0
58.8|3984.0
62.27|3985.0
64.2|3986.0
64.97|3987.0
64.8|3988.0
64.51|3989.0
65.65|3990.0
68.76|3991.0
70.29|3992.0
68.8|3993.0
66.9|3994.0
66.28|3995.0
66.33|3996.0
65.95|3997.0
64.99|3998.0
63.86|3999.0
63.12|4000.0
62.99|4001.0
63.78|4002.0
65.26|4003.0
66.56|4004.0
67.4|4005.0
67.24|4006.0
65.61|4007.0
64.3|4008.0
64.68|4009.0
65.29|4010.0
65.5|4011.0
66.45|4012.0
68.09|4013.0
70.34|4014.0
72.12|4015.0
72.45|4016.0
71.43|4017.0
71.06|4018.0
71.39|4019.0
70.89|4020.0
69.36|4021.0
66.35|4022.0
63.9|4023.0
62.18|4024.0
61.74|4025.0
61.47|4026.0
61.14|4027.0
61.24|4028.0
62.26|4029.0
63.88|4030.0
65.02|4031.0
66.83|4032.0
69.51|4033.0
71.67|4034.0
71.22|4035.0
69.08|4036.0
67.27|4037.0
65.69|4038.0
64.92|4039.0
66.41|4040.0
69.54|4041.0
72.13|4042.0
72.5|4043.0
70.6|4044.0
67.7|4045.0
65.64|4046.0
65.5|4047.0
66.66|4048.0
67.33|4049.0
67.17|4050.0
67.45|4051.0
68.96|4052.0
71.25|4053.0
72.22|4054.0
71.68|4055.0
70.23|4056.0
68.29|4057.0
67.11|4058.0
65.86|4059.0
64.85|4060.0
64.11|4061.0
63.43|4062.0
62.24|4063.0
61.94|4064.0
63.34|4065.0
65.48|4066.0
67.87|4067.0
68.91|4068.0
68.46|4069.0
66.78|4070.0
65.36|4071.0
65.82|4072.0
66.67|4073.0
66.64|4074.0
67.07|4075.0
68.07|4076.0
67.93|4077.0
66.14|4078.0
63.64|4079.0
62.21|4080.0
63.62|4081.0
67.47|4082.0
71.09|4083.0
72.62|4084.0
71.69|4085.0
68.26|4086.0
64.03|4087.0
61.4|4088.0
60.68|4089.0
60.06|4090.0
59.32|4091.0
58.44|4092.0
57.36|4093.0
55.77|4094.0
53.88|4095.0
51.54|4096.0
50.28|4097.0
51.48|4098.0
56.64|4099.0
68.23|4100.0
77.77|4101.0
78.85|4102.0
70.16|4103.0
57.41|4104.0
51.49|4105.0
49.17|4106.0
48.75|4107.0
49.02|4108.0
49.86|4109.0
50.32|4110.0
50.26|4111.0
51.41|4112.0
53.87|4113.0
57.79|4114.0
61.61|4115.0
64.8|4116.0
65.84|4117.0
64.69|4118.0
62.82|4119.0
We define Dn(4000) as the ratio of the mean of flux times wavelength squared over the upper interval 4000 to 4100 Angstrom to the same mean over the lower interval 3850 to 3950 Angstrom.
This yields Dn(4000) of 1.21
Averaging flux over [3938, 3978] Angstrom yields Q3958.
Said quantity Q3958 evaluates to 53.9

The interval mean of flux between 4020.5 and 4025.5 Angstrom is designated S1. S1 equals 64.7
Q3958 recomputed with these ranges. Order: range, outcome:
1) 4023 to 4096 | 65.7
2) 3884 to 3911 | 54.6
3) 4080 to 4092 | 65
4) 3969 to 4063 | 64.2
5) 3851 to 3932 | 59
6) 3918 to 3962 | 57.9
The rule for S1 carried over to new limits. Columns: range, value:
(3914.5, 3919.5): 64.3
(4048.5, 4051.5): 67.3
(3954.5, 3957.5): 56.4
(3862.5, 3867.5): 70.3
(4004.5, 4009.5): 65.8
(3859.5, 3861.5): 68.2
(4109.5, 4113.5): 51.5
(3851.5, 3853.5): 61.6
